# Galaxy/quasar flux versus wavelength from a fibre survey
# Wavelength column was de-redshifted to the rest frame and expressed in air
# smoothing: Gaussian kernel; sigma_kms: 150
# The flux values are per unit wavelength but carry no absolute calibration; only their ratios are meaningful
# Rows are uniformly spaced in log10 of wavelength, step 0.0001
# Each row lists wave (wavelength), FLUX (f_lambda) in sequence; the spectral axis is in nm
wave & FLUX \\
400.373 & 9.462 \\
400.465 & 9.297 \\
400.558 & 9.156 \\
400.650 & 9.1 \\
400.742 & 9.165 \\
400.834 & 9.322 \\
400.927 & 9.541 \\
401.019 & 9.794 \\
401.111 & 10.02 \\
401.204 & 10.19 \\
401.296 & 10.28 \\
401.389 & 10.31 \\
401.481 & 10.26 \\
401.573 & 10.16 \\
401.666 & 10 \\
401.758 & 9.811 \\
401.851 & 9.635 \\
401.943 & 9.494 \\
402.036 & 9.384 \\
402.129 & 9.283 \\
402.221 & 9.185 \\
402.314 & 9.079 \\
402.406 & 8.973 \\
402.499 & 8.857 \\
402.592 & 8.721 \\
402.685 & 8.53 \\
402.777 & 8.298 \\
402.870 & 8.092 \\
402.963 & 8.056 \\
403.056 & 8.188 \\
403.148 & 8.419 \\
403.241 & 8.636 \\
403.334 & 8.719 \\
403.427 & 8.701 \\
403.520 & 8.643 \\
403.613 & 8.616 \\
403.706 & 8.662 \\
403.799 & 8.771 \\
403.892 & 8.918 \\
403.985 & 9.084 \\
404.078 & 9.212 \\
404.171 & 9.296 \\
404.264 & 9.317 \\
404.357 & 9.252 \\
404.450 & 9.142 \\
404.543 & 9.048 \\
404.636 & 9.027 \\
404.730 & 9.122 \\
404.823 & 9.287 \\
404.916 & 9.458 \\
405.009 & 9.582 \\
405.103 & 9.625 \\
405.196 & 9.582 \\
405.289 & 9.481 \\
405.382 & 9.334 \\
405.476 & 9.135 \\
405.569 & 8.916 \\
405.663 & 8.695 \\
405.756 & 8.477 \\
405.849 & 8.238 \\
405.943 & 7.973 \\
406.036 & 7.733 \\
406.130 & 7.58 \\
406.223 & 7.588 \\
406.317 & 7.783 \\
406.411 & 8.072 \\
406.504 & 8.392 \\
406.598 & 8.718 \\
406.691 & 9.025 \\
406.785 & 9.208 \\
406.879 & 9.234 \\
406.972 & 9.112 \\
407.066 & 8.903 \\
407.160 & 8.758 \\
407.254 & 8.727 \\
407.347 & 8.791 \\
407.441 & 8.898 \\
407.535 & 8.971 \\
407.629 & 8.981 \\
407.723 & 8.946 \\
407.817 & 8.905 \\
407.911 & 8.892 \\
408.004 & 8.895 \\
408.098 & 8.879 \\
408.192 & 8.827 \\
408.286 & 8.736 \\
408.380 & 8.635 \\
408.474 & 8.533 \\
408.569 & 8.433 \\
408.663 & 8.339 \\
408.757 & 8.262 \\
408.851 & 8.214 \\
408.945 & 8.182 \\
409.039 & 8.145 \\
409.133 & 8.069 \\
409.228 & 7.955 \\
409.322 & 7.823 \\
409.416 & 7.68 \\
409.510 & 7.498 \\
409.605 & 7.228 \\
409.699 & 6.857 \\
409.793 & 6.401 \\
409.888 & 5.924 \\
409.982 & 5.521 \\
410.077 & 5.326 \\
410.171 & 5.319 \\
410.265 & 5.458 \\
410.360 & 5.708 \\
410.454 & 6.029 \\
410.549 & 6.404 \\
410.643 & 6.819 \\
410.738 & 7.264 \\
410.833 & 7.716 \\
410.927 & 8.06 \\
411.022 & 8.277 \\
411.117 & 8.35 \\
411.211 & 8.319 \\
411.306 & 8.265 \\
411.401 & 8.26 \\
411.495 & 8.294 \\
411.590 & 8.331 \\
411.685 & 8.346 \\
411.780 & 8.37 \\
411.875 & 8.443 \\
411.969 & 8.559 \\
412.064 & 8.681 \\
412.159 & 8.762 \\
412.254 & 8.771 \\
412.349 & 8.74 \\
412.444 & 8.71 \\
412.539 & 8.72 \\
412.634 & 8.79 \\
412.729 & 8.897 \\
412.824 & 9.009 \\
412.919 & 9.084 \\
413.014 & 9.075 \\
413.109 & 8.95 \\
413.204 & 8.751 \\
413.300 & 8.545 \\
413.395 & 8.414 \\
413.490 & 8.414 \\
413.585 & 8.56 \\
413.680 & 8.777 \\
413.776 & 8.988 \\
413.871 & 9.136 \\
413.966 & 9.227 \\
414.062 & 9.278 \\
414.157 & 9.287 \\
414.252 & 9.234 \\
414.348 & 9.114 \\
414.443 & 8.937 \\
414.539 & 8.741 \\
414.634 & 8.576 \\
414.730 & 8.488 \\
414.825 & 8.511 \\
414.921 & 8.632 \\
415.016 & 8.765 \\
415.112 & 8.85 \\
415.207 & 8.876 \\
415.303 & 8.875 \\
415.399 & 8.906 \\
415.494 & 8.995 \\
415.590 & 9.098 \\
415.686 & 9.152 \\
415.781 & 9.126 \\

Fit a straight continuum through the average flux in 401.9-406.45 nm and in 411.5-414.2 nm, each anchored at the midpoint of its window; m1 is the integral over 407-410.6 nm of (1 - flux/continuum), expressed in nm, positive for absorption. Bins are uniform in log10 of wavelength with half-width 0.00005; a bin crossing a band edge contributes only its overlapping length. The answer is 0.40 nm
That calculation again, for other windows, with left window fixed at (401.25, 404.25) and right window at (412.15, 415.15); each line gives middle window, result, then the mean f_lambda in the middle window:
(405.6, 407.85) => 0.103 nm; 8.57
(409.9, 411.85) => 0.368 nm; 7.21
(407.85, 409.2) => 0.068 nm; 8.5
